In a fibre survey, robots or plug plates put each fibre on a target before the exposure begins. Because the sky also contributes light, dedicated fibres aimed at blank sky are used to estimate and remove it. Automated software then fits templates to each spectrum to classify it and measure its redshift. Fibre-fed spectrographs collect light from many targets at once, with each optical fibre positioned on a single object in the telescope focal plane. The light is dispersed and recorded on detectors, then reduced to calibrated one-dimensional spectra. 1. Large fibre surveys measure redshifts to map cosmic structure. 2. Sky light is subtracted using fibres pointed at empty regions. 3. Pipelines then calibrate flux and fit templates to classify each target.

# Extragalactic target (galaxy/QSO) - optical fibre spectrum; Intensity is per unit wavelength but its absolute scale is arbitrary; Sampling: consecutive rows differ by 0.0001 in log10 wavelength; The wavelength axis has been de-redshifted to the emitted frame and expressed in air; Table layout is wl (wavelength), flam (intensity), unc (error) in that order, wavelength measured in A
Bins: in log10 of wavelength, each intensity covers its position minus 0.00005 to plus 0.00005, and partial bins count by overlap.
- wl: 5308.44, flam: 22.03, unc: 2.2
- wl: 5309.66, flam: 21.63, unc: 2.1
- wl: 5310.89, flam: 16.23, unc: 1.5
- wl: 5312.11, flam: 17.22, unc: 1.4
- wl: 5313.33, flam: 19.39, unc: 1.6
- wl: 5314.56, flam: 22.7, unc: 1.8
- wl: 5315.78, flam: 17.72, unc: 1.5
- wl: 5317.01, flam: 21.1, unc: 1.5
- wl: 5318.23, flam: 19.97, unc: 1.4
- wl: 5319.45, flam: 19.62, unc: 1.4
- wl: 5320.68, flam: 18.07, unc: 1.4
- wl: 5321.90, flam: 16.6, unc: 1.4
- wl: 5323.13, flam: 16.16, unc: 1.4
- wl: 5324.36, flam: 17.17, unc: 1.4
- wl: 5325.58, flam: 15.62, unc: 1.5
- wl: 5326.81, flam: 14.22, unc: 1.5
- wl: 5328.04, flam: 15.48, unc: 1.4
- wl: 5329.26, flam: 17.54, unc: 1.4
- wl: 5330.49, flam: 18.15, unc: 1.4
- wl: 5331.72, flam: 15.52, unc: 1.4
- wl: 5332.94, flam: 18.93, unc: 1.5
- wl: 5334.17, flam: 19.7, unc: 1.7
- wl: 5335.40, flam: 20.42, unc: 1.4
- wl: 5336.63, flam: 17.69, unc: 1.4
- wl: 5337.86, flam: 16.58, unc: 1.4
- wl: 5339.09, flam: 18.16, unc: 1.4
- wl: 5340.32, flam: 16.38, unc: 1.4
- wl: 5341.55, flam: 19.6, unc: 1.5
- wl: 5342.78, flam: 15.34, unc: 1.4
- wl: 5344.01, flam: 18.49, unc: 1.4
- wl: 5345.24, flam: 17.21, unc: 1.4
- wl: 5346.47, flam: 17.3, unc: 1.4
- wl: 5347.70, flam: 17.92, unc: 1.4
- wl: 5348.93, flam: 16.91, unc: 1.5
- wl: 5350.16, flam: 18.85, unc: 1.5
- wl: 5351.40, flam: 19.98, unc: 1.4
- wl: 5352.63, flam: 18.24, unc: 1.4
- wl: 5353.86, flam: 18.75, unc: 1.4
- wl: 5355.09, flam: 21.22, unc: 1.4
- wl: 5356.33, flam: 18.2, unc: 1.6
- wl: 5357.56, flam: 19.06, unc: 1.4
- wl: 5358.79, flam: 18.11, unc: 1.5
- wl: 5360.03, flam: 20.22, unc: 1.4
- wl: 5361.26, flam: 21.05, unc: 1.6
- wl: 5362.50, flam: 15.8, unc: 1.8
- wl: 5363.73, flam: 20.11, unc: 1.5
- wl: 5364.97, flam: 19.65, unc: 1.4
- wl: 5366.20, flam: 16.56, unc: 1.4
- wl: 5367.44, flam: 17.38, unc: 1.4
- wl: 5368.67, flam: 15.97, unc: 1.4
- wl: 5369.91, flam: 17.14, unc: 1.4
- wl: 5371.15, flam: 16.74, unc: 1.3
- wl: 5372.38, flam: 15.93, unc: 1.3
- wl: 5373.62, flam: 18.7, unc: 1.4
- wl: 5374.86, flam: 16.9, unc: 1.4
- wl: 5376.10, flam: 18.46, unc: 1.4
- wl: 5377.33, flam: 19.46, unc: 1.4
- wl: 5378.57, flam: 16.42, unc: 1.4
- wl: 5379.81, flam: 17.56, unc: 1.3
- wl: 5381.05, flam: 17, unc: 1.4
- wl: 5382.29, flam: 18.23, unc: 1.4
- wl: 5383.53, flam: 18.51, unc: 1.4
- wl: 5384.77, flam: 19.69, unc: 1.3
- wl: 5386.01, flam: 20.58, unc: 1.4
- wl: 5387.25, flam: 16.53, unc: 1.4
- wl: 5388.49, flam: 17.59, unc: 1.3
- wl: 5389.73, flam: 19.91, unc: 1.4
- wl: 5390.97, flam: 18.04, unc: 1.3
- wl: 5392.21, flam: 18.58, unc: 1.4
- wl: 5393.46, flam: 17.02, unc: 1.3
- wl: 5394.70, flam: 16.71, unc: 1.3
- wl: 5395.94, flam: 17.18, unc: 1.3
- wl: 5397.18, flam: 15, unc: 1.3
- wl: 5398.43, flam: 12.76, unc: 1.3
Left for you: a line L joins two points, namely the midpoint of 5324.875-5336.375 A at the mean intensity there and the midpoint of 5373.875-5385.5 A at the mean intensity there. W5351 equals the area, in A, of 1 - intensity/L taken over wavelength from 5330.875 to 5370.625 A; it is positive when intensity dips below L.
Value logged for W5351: -1.3 A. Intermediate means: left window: 17.3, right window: 18.1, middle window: 18.2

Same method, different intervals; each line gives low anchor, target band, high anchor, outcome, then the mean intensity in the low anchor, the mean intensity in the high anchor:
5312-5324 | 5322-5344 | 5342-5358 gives 1.6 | 18.9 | 18.3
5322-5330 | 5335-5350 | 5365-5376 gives -1.1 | 16.1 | 17.1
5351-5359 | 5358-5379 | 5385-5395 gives 0.9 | 19.1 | 18.2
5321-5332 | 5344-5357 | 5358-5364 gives -0.2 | 16.3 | 19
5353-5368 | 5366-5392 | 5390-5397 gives 0.4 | 18.8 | 17.5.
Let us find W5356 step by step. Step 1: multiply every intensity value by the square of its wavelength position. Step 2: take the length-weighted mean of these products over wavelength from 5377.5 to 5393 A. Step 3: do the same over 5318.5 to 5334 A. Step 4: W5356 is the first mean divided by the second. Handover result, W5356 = 1.09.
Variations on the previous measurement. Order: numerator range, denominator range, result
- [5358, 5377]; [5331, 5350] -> 1.02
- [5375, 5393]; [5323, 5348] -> 1.07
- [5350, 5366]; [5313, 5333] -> 1.09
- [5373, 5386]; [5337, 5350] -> 1.06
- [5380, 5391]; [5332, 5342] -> 1.03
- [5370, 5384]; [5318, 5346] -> 1.02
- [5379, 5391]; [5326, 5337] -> 1.07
